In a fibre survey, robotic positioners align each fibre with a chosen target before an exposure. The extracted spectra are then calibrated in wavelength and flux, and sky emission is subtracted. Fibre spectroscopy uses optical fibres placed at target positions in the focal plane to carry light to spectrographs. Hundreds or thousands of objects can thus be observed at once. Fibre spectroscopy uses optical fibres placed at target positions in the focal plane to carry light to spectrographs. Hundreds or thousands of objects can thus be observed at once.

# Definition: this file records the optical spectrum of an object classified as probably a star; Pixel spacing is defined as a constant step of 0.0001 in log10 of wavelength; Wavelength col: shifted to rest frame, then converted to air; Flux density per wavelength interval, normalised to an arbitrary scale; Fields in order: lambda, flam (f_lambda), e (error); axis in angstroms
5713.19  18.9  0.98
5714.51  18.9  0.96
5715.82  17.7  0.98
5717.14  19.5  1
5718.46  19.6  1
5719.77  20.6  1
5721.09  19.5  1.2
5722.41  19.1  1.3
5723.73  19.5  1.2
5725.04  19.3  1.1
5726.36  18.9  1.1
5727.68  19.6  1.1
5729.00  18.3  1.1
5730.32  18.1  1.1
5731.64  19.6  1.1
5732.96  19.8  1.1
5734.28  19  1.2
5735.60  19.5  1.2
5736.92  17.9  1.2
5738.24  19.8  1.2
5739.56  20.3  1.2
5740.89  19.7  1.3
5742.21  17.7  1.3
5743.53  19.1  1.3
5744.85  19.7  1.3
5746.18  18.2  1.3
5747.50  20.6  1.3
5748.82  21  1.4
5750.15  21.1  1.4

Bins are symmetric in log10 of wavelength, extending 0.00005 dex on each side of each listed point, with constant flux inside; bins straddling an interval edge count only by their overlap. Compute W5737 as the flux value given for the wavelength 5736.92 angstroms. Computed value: 17.9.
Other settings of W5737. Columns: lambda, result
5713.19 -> 18.9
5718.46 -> 19.6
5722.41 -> 19.1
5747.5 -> 20.6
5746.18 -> 18.2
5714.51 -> 18.9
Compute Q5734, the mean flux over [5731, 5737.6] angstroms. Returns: 19.2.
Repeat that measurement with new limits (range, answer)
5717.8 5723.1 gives 19.7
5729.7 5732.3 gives 18.9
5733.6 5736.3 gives 19.2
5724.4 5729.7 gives 19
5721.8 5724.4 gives 19.3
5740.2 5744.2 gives 18.8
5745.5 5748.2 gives 19.4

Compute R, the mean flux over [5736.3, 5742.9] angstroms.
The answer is 19.1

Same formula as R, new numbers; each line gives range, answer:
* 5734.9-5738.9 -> 19.1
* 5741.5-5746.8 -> 18.7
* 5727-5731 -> 18.7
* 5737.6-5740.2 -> 20.1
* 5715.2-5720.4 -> 19.4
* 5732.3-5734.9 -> 19.4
